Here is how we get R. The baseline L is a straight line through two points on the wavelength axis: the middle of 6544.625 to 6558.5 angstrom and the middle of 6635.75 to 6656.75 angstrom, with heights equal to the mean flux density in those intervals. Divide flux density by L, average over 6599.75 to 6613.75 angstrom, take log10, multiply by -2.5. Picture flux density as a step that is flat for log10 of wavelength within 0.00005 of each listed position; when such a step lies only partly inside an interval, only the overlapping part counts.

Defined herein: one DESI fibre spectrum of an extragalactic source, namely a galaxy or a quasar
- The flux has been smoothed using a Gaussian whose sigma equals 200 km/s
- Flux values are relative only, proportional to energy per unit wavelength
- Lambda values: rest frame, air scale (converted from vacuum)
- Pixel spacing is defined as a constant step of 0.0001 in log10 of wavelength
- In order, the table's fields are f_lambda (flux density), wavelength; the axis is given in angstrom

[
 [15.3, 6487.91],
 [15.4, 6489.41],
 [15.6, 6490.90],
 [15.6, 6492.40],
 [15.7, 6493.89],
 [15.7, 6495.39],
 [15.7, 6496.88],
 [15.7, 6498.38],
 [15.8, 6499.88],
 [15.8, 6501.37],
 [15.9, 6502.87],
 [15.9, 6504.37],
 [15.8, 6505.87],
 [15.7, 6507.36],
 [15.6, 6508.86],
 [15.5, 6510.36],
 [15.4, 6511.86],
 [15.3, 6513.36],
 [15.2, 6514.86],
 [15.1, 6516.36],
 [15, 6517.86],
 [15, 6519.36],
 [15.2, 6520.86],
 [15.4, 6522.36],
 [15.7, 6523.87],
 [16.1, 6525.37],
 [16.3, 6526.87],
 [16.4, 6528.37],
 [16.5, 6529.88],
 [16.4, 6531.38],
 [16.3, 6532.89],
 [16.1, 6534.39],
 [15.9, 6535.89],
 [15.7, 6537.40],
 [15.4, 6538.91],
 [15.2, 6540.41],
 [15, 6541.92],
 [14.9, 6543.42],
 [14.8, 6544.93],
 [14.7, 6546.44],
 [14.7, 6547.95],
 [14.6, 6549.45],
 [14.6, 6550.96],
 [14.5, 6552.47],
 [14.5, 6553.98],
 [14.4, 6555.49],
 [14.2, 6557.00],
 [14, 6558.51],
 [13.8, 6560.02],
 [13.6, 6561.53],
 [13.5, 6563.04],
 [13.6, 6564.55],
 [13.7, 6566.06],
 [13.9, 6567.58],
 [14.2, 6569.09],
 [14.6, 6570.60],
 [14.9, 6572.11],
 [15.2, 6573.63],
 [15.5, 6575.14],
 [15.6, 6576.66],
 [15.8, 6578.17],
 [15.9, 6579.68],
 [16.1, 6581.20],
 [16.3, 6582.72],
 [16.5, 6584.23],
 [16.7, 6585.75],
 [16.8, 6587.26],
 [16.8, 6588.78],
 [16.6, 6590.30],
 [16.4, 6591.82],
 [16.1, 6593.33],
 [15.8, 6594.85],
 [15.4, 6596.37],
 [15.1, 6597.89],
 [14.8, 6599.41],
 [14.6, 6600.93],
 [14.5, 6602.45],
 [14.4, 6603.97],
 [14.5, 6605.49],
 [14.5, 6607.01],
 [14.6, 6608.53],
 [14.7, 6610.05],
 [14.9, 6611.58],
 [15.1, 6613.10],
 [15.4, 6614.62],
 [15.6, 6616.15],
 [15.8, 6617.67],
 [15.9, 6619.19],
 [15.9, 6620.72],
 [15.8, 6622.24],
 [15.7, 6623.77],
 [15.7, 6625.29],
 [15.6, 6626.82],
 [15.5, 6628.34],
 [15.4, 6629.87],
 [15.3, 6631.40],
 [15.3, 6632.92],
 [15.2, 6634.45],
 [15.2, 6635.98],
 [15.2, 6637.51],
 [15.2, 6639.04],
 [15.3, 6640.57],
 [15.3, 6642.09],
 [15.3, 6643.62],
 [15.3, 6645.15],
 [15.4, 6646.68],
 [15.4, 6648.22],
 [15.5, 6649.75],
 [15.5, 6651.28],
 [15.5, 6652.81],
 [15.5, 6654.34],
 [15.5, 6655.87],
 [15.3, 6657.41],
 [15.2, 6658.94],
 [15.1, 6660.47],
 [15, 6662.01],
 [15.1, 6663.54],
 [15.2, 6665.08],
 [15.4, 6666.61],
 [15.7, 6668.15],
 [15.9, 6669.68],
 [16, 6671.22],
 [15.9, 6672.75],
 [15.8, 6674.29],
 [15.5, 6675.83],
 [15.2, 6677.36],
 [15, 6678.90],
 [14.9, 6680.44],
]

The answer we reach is 0.03 mag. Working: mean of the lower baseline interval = 14.5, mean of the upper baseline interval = 15.4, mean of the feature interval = 14.6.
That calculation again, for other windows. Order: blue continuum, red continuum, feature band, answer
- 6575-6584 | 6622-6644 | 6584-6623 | 0.01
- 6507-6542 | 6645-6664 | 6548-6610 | 0.04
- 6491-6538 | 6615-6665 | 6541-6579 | 0.08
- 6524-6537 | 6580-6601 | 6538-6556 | 0.10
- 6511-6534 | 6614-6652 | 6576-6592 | -0.05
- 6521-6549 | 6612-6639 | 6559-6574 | 0.11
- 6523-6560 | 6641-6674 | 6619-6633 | -0.02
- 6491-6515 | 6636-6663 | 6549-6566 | 0.11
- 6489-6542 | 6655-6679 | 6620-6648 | 0.00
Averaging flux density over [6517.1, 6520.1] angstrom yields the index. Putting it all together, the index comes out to 15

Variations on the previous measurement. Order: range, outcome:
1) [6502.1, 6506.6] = 15.8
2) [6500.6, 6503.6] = 15.9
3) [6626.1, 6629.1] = 15.6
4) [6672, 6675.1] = 15.8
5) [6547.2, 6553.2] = 14.6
